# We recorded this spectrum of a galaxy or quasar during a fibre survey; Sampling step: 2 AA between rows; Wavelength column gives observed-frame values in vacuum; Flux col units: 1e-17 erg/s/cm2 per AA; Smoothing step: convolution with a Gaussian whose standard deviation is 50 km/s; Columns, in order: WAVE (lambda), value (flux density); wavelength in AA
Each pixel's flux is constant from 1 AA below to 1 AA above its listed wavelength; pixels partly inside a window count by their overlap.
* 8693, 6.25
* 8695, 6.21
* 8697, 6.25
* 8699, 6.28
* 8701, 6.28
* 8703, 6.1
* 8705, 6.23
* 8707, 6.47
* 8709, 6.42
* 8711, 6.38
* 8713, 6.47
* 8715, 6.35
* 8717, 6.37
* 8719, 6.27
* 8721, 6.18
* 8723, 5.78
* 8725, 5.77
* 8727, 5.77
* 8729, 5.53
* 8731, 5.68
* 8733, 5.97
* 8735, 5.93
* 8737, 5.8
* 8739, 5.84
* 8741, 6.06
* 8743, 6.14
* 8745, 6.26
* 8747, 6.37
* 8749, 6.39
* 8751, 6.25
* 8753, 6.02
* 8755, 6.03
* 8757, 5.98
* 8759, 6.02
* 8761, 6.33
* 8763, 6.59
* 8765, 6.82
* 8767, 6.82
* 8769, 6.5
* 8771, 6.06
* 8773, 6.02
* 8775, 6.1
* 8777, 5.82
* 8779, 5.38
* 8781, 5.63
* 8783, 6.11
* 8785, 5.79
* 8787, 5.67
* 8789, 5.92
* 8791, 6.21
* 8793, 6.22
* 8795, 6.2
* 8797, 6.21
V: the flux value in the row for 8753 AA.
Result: 6.02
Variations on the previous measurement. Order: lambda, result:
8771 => 6.06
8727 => 5.77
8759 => 6.02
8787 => 5.67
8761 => 6.33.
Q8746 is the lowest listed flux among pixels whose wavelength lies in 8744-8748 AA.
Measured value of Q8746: 6.26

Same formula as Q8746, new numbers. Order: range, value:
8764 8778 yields 5.82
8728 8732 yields 5.53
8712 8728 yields 5.77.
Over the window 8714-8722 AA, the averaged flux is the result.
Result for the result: 6.29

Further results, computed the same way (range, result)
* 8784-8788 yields 5.73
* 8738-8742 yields 5.95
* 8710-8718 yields 6.39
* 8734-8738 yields 5.87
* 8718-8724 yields 6.08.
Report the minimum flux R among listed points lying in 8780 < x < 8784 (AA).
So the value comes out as 5.63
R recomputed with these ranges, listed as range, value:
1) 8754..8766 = 5.98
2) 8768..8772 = 6.06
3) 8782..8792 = 5.67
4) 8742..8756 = 6.02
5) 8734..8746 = 5.8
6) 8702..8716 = 6.1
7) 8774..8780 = 5.38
